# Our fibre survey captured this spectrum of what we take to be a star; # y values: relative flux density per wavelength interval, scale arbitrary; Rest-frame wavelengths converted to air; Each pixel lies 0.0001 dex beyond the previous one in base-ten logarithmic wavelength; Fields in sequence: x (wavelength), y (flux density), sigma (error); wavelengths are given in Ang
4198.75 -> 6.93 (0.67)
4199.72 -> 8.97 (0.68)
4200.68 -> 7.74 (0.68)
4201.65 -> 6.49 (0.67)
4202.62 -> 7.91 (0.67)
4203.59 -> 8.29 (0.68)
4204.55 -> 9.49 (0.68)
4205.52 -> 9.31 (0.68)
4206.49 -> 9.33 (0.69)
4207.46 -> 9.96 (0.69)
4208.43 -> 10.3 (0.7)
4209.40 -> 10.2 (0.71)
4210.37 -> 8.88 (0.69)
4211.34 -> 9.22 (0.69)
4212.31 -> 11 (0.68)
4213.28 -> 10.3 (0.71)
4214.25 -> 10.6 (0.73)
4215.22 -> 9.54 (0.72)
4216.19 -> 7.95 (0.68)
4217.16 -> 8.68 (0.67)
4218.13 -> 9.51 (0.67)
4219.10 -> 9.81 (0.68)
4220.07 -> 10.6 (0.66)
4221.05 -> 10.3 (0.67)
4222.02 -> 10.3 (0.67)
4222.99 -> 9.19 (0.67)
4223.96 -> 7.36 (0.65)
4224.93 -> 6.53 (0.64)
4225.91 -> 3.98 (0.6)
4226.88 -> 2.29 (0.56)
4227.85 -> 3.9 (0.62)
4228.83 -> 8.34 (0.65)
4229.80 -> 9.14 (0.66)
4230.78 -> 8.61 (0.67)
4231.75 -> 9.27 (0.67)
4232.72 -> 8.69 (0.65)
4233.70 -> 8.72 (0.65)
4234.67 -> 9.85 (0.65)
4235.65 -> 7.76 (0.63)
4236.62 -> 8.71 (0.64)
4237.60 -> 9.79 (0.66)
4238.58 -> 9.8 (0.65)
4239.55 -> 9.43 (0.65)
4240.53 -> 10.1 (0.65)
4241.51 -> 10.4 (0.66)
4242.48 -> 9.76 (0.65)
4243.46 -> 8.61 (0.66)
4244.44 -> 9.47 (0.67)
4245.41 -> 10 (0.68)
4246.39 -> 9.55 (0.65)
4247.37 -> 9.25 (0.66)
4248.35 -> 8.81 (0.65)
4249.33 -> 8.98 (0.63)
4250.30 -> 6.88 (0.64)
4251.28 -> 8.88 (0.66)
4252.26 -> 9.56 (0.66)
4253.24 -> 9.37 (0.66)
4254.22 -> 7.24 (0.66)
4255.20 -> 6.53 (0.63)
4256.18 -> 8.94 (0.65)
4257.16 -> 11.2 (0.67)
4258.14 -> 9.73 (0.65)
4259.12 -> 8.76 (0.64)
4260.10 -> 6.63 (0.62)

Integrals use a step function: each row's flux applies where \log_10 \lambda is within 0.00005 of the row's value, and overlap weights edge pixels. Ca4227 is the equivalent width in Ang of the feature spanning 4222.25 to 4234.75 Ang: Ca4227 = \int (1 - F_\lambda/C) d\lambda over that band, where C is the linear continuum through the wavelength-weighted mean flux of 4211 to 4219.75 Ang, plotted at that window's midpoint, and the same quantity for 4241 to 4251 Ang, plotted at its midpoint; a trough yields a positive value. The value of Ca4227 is 2.8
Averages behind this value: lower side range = 9.66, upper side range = 9.17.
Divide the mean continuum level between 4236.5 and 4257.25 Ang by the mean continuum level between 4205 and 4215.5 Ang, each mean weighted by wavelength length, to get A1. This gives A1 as 0.92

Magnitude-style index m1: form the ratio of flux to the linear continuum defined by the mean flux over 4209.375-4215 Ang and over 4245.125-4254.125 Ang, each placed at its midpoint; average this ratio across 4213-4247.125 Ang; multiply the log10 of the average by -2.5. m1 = 0.08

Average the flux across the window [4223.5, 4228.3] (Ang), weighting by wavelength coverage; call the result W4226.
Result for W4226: 4.81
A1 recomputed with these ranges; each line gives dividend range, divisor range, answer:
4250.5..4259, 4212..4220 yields 0.91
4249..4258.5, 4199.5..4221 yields 0.94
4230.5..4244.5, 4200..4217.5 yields 1.01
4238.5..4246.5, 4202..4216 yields 1.02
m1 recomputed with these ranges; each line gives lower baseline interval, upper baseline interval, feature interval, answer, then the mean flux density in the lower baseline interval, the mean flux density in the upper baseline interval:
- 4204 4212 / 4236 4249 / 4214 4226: 0.08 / 9.61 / 9.49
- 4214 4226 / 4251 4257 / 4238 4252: -0.08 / 8.92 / 8.55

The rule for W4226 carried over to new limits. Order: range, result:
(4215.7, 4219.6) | 9.01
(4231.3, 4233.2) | 9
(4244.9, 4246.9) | 9.78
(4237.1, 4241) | 9.76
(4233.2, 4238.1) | 8.95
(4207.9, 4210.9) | 9.78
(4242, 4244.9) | 9.26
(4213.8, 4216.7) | 9.35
